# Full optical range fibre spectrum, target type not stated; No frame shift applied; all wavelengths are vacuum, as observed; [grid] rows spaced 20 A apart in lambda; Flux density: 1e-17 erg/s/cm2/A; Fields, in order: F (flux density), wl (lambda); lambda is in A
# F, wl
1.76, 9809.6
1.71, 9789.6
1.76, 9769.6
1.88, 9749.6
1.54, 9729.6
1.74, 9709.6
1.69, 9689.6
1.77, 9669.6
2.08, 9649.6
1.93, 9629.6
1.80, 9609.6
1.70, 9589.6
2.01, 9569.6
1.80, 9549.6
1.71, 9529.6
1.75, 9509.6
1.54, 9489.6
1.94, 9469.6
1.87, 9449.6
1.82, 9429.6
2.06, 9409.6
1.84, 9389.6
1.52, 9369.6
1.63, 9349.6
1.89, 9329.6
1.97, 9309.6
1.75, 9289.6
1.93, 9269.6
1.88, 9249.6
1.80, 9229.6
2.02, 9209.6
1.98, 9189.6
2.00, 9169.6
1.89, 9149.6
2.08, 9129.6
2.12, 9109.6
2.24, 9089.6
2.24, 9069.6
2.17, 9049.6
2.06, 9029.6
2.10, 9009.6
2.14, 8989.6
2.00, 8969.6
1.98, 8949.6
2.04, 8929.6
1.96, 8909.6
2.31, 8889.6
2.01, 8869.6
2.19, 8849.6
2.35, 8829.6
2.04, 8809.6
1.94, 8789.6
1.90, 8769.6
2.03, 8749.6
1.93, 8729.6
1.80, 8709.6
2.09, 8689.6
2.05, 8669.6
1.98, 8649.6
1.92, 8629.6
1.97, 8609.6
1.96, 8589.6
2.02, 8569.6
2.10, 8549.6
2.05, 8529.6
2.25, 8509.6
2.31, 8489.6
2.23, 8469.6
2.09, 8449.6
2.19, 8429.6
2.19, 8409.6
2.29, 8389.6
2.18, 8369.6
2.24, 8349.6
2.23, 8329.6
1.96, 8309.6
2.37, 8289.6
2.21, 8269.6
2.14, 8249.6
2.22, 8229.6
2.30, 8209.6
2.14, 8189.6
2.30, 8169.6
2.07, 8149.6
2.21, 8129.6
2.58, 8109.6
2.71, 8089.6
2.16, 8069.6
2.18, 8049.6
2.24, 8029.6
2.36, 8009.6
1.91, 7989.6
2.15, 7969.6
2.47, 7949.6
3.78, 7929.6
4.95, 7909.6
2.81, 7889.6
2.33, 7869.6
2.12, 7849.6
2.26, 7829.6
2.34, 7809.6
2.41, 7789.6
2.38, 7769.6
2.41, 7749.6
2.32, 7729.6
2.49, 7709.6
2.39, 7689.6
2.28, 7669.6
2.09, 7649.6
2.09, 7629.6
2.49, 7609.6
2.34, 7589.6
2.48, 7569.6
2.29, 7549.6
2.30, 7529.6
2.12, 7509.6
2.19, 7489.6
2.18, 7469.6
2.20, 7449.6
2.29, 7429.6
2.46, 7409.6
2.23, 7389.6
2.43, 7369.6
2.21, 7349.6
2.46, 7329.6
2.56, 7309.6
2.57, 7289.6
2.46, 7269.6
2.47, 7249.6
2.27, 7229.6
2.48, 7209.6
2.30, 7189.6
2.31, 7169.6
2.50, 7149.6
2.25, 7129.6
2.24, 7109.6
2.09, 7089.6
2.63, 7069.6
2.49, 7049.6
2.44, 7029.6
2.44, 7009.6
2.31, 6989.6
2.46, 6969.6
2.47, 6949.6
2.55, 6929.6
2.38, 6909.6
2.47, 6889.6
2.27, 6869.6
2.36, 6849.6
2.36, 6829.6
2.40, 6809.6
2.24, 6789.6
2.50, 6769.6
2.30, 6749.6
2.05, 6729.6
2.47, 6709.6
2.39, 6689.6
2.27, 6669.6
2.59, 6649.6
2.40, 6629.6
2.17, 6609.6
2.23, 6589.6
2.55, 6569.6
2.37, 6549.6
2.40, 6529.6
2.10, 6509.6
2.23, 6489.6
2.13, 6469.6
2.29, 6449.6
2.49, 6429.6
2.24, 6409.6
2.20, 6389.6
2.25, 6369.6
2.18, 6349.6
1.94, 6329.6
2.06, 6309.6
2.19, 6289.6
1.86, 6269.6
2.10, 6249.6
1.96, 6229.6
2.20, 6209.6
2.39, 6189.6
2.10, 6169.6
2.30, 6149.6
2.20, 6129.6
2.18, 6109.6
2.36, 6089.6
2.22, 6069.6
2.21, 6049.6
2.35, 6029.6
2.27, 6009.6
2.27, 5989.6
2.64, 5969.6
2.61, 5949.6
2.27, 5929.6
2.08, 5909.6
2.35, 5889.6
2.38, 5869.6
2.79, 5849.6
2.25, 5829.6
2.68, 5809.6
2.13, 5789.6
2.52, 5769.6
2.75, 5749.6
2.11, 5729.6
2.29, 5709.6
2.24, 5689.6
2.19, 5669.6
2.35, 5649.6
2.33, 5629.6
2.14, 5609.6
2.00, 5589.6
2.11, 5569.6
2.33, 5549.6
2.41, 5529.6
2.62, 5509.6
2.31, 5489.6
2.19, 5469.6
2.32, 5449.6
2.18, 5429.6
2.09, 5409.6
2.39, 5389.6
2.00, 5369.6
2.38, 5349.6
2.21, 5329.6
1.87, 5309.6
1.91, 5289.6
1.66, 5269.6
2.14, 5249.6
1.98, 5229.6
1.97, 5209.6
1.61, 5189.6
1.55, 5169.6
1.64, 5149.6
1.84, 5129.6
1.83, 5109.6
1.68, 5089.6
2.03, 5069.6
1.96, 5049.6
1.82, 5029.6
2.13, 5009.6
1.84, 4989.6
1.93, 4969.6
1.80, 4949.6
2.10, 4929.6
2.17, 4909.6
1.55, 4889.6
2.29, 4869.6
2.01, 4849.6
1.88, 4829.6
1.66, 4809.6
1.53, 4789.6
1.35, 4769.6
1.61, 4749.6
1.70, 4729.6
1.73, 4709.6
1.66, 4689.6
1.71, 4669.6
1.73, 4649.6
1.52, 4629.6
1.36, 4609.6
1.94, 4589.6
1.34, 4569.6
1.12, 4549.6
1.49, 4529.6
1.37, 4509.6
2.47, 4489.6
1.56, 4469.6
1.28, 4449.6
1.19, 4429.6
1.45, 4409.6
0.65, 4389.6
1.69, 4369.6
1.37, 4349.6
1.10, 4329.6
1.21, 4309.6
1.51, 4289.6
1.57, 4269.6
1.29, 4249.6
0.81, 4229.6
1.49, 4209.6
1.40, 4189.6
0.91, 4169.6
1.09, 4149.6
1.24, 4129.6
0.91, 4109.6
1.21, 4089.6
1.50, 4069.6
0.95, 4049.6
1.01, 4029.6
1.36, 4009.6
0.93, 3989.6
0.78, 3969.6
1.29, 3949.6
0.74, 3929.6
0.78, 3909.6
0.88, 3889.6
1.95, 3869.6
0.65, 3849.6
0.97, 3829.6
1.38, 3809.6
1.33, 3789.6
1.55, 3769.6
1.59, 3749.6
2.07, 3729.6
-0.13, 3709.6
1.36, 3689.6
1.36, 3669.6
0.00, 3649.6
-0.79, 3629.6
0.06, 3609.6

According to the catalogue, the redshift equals 0.204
